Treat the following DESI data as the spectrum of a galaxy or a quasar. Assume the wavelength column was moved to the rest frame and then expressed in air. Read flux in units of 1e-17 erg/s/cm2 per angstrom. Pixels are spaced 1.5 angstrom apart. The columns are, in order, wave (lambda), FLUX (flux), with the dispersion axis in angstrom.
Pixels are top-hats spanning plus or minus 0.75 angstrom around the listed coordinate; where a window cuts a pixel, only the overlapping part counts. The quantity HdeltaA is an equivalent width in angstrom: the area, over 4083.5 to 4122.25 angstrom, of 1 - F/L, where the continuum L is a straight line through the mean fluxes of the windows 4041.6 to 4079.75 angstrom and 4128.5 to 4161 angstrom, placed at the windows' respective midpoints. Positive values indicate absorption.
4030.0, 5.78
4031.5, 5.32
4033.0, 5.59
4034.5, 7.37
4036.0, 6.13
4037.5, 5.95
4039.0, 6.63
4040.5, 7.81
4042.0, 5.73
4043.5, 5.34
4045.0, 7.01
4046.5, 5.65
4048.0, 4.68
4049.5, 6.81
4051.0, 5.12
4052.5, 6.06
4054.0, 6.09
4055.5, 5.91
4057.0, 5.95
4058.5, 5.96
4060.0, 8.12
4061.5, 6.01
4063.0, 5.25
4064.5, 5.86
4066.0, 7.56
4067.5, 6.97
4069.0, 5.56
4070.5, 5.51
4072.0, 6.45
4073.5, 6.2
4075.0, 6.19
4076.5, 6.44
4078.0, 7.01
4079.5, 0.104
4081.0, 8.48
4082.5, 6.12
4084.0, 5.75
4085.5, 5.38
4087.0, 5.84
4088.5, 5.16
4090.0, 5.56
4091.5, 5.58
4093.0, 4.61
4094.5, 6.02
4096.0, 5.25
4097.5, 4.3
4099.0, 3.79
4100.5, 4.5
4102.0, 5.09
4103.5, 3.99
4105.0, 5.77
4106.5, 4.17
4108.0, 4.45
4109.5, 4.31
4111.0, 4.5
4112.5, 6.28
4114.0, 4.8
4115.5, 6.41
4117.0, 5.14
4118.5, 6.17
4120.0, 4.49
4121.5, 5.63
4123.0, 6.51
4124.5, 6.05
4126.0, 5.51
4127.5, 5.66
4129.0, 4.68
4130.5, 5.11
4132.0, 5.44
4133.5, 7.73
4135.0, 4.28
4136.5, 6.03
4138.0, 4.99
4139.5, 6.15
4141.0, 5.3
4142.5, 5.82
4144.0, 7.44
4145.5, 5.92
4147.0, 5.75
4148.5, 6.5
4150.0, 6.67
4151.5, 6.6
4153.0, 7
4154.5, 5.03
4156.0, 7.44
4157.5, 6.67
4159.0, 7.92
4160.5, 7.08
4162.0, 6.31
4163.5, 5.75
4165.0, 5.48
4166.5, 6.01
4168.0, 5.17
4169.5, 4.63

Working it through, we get 6.16 angstrom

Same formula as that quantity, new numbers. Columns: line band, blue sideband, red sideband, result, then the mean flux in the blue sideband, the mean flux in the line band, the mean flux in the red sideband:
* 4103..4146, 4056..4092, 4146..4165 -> 5.63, 5.96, 5.48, 6.51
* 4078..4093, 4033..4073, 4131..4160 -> 2.02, 6.2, 5.38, 6.24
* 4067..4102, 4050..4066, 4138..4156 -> 3.69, 6.12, 5.49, 6.2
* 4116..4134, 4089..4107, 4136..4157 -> -0.12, 4.9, 5.66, 6.2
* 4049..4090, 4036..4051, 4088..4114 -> -3.06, 6.12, 5.98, 4.9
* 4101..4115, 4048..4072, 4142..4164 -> 3.33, 6.14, 4.84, 6.54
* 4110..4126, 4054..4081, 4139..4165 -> 1.74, 6.02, 5.57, 6.41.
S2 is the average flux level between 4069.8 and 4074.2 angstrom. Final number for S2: 6.06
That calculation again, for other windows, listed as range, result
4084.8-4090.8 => 5.49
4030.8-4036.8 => 6.11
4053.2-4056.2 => 6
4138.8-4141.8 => 5.72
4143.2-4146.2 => 6.68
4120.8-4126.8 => 5.93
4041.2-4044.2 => 5.58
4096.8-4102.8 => 4.42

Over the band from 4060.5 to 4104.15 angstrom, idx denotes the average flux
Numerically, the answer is 5.55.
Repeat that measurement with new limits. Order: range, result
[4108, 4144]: 5.54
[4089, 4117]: 4.97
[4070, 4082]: 5.81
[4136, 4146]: 5.95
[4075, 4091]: 5.61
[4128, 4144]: 5.64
